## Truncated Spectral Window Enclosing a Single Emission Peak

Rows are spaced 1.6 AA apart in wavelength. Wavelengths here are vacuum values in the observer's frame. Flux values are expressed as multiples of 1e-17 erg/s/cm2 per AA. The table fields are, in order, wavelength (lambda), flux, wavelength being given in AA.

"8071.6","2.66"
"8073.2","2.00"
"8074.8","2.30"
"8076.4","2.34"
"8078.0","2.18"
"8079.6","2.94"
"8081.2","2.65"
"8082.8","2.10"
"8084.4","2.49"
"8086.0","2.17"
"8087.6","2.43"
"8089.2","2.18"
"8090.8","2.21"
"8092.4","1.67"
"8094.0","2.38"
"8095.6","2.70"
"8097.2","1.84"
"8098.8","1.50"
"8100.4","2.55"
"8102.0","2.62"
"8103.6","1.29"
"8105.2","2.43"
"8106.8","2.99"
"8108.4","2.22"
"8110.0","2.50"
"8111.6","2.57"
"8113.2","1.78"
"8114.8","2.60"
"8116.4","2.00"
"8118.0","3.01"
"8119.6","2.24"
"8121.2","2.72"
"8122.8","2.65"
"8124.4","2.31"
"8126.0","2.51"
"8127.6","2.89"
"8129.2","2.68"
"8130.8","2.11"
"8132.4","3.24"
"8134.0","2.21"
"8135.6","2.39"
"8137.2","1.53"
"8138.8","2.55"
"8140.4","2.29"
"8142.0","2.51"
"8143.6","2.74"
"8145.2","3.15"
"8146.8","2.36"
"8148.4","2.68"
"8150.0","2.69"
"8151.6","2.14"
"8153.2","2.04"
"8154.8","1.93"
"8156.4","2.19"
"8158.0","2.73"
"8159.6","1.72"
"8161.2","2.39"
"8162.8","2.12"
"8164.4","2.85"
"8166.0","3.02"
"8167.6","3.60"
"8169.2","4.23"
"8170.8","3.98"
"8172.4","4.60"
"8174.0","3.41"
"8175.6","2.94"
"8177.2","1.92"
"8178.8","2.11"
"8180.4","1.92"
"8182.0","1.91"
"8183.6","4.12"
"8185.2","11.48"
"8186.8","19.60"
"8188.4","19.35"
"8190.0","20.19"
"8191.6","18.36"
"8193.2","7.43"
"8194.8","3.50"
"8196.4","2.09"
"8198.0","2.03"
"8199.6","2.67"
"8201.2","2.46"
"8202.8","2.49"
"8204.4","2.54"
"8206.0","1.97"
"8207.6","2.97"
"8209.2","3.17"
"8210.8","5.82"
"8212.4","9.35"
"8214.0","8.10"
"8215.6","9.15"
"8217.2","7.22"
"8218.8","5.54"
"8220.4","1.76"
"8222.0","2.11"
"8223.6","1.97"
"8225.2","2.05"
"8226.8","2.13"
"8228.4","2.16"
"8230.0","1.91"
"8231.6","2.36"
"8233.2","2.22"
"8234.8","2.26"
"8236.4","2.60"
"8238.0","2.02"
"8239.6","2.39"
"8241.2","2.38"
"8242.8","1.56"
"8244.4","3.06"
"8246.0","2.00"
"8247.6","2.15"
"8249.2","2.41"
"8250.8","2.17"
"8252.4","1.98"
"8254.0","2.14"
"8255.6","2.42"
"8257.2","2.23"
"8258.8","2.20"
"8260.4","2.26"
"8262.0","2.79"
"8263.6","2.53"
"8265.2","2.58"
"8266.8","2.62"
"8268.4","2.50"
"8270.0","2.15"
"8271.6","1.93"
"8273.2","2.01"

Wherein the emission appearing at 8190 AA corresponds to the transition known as H-alpha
